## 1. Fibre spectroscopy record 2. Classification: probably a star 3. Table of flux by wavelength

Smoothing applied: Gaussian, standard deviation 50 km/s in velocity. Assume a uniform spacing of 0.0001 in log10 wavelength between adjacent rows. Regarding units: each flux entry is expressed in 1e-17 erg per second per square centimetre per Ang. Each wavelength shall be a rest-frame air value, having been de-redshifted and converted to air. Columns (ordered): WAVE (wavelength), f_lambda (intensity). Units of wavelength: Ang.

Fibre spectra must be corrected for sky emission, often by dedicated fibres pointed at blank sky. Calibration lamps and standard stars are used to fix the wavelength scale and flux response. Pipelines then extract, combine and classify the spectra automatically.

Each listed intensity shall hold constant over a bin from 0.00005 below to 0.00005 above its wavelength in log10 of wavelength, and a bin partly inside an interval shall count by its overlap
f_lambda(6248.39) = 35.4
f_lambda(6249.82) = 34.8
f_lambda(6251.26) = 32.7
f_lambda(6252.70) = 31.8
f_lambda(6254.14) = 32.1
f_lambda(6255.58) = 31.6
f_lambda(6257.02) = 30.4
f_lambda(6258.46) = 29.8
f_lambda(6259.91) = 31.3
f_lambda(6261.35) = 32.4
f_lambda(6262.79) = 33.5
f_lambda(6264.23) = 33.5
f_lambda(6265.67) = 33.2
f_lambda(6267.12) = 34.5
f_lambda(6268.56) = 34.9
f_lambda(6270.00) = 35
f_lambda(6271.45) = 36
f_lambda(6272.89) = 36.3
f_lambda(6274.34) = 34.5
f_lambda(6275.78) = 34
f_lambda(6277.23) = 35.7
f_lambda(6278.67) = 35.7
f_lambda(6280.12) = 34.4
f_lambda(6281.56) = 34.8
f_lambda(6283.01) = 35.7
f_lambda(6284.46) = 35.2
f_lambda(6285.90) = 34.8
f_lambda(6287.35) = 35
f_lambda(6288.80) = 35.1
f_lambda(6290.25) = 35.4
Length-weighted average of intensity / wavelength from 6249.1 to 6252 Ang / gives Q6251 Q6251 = 33.8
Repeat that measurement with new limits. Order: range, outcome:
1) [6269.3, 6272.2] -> 35.5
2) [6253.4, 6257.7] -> 31.4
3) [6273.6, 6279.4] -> 35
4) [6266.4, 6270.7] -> 34.9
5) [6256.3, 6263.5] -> 31.5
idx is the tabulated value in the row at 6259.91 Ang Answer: 31.3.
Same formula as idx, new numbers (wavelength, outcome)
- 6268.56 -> 34.9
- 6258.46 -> 29.8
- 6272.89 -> 36.3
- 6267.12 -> 34.5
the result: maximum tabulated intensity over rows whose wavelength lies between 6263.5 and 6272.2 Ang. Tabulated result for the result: 36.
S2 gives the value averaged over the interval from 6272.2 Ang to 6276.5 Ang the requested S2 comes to 34.9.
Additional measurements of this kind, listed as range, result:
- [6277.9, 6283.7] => 35.2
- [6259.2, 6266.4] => 32.8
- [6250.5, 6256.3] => 32.1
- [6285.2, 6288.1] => 34.8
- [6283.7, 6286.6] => 35.1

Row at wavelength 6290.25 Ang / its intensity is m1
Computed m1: 35.4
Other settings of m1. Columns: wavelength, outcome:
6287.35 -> 35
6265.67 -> 33.2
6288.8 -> 35.1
